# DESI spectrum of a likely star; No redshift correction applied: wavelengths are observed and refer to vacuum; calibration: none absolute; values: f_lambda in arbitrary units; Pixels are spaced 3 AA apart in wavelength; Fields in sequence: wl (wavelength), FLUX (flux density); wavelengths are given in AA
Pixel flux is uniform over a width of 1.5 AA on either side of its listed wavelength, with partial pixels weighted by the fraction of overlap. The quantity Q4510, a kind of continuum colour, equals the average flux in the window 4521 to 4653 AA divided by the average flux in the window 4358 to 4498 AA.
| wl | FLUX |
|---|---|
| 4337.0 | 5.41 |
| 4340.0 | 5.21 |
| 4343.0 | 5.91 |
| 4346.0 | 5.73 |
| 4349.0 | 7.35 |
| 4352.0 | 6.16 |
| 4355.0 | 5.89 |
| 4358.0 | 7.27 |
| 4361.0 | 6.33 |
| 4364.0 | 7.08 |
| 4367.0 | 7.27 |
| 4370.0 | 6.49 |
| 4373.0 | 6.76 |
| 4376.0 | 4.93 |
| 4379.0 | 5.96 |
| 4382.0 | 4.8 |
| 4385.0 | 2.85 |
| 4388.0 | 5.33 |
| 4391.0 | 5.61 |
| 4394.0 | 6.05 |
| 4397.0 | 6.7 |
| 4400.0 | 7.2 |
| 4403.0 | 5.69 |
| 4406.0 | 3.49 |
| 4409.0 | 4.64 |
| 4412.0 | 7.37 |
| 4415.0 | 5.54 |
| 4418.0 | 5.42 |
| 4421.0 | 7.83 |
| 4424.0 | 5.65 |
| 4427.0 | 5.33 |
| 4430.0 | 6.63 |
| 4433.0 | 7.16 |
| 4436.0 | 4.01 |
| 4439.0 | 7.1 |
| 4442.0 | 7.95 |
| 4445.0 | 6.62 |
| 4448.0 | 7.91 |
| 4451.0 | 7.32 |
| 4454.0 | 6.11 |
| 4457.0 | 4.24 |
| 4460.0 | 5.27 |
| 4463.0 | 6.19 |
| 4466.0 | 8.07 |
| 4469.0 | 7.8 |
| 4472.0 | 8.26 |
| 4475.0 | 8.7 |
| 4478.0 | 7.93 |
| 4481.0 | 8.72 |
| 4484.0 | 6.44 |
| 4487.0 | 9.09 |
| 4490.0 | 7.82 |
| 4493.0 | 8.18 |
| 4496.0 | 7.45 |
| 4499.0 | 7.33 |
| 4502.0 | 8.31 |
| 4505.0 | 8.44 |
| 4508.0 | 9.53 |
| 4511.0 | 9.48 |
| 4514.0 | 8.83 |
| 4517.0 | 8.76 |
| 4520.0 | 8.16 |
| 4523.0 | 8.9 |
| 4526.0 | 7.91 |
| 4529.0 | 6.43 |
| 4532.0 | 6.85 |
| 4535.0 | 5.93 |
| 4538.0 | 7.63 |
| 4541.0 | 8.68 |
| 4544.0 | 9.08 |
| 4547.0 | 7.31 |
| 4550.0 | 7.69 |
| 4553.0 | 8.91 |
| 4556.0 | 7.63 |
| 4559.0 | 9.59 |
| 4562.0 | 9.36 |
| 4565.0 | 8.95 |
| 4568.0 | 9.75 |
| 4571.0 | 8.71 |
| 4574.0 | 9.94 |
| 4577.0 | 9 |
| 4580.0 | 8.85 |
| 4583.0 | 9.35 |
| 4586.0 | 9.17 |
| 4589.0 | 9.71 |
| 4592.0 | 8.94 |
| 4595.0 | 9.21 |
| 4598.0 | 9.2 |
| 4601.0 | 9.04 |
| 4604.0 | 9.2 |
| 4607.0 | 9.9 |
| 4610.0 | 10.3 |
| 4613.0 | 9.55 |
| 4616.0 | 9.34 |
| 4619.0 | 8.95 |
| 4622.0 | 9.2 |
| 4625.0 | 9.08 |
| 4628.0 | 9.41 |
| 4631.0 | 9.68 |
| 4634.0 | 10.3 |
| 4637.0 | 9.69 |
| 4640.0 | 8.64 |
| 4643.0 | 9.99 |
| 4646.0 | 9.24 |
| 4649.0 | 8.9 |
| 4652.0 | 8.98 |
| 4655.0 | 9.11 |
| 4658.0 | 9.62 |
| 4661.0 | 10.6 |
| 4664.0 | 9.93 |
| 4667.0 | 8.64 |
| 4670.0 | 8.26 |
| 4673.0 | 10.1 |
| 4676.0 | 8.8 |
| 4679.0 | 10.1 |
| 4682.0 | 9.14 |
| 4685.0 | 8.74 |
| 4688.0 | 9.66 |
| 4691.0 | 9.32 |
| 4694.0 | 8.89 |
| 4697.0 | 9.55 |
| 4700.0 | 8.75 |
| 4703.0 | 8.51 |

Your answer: 1.37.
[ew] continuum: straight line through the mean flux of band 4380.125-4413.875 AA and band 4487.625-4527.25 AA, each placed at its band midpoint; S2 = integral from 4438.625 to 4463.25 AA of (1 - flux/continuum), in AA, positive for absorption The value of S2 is 1.24 AA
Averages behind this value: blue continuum 5.44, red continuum 8.41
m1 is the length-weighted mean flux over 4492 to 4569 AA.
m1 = 8.26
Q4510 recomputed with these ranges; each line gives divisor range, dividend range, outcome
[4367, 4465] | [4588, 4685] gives 1.57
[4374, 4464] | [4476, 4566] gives 1.39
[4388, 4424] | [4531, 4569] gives 1.40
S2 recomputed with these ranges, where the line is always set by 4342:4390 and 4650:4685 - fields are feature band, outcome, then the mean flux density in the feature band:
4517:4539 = 0.87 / 7.49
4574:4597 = -2.14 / 9.23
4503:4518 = -2.73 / 8.99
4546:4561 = -0.38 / 8.29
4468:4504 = -3.33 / 8.01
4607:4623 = -1.37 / 9.52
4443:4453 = -0.50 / 7.26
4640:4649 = -0.23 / 9.33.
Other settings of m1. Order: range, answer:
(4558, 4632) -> 9.33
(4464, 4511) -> 8.16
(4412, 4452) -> 6.52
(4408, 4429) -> 6.02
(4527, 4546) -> 7.44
